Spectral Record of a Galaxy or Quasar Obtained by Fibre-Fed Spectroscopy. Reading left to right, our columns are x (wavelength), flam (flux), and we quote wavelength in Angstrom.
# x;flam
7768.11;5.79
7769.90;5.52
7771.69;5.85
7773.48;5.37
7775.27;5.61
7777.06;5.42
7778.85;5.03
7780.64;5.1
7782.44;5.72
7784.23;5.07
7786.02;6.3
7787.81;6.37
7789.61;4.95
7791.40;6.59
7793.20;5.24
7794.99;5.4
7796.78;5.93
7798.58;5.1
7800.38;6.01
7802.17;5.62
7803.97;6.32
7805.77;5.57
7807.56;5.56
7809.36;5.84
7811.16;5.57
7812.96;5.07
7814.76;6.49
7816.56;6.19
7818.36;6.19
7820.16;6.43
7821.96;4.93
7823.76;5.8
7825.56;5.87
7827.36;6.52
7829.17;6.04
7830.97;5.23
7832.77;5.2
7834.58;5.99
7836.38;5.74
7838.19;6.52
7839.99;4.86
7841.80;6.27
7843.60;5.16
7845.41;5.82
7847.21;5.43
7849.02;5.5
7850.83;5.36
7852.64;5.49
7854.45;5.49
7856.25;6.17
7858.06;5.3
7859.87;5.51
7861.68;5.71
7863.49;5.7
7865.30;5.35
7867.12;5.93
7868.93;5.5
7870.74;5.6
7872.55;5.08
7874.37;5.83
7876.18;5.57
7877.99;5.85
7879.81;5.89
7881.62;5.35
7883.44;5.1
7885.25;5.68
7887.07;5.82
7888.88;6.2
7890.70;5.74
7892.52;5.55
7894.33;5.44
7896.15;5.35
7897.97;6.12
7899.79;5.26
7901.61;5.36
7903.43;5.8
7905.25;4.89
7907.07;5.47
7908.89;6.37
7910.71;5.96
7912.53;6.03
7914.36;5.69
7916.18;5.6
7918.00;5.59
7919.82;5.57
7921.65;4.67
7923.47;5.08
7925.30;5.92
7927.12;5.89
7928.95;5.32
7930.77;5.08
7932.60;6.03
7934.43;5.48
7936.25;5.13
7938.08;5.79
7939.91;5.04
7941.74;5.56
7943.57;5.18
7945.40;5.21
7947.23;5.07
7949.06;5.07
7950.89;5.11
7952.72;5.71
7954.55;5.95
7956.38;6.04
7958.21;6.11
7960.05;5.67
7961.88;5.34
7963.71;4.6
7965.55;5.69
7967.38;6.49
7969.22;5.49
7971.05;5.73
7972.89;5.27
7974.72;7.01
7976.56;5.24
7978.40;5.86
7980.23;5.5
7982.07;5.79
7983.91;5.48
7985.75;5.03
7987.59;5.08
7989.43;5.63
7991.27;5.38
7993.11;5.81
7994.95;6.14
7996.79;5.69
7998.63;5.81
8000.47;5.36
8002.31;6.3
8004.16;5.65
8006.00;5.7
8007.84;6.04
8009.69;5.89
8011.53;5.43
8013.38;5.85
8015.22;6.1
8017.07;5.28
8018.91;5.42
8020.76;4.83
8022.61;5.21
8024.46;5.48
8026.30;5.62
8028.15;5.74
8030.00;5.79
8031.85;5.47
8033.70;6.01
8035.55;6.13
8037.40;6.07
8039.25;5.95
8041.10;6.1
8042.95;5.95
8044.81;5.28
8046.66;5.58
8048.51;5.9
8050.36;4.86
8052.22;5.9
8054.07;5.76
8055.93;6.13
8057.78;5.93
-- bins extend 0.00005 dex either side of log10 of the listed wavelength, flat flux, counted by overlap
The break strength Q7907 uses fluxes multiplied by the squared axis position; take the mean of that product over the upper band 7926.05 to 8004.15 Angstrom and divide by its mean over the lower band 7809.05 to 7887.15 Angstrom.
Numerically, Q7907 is 1.0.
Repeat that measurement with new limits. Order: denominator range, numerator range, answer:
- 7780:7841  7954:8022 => 1.03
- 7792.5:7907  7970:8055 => 1.05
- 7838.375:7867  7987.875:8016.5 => 1.07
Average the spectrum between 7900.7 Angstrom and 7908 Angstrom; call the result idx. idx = 5.38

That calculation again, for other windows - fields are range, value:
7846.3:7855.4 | 5.46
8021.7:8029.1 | 5.52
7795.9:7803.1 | 5.66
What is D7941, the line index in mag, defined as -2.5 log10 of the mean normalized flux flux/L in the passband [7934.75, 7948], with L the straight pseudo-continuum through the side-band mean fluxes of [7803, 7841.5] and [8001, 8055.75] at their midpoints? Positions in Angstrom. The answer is 0.09 mag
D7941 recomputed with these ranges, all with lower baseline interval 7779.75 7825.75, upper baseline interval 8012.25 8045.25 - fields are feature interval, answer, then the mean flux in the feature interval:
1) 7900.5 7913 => 0.006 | 5.68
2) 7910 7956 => 0.046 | 5.47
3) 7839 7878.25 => 0.031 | 5.57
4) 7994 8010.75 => -0.028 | 5.84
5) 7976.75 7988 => 0.046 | 5.46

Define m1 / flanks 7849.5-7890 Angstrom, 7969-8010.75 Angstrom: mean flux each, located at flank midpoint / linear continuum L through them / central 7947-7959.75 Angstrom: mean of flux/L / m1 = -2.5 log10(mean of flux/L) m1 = 0.01 mag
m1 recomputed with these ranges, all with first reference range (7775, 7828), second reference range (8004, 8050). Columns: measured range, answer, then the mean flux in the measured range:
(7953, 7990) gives 0.01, 5.65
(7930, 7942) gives 0.05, 5.44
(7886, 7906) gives 0.02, 5.6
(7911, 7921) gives 0.00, 5.68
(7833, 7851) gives 0.01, 5.66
